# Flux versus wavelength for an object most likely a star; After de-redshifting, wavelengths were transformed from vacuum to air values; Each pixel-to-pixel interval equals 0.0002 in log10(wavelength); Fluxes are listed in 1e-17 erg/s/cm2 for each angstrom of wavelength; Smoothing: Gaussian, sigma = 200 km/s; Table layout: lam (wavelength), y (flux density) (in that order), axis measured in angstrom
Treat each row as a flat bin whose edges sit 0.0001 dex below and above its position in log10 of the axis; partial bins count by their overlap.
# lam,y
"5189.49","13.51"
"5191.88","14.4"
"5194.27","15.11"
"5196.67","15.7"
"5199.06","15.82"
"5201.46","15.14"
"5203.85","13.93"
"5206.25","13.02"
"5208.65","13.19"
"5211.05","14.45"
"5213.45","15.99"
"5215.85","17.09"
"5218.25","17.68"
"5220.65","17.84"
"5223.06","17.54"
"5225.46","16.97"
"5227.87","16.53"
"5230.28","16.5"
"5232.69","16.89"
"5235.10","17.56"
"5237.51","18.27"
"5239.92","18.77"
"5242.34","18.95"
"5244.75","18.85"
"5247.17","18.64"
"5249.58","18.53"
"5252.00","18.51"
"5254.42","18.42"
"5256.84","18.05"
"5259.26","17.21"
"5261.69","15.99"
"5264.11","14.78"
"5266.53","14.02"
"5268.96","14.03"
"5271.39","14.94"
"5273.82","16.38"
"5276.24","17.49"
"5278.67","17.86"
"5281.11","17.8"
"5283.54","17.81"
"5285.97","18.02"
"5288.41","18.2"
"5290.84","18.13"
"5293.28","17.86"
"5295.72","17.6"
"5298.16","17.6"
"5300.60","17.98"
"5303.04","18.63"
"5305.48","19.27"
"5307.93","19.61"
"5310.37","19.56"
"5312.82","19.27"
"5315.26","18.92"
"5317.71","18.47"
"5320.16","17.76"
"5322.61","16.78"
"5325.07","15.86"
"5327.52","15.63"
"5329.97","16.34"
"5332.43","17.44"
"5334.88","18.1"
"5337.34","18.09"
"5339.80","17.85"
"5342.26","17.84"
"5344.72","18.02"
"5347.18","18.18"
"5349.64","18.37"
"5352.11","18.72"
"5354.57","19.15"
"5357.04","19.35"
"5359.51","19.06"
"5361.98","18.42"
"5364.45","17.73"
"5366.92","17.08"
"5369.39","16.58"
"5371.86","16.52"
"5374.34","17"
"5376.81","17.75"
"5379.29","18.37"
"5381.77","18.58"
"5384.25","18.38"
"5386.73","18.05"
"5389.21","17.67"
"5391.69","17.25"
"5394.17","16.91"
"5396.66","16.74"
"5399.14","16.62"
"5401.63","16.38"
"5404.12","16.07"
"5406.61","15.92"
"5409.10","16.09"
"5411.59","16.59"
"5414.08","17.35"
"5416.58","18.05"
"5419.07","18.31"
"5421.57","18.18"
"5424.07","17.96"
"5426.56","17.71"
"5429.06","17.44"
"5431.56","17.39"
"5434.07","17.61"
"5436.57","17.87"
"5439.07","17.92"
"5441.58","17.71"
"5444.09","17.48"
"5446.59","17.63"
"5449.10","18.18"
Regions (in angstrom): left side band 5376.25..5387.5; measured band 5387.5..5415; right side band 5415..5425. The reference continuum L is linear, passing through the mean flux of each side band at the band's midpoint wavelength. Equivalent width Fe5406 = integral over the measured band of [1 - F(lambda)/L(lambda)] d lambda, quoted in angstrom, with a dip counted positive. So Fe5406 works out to 2.22 angstrom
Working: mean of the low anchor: 18.3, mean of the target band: 16.7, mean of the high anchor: 18.1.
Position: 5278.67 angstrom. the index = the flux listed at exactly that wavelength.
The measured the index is 17.86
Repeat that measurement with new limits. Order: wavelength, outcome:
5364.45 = 17.73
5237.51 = 18.27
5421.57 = 18.18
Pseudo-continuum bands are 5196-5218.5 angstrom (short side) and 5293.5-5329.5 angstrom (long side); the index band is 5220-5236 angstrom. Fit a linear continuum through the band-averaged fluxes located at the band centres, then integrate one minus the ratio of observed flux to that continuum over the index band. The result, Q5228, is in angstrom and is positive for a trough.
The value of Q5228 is -1.4 angstrom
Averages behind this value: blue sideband 15.1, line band 17.1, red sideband 18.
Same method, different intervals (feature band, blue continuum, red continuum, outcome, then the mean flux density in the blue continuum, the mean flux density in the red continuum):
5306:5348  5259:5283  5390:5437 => -3.6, 16.1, 17.2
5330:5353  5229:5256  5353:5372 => 0.2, 18.2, 18.1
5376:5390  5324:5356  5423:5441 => -0.4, 17.7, 17.7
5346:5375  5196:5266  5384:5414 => -2.1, 16.8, 16.9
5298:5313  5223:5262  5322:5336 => -1.7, 17.8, 16.7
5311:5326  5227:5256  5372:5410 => -0.3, 18.1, 17.2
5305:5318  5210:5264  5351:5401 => -1.2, 17.5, 17.8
